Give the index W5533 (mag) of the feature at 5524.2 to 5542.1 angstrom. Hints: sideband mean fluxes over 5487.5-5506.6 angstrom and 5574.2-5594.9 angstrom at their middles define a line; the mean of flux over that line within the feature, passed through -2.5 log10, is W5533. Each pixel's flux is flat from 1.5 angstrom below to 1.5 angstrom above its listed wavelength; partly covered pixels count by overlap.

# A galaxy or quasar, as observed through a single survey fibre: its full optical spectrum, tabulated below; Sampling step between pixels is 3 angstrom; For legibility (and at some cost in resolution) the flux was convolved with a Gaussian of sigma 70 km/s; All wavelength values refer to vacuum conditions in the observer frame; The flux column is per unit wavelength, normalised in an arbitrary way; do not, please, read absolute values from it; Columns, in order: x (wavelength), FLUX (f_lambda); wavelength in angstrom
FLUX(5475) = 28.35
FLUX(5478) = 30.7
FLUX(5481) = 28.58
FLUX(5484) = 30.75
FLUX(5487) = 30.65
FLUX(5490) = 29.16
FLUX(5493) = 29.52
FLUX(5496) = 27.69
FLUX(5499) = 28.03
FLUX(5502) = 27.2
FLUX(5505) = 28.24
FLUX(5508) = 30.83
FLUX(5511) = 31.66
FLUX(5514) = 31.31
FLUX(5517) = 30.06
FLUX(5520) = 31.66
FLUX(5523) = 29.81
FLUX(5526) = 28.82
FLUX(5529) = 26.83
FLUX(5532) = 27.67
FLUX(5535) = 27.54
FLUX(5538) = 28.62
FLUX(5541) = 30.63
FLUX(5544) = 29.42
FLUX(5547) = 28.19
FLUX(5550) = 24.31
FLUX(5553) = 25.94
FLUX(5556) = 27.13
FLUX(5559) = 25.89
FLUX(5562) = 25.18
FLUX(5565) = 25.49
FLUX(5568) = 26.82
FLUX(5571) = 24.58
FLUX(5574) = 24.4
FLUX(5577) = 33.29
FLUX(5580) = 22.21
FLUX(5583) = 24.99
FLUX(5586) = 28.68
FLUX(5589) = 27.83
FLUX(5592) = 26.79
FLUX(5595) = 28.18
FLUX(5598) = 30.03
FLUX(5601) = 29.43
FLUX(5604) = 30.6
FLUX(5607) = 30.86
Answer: -0.02 mag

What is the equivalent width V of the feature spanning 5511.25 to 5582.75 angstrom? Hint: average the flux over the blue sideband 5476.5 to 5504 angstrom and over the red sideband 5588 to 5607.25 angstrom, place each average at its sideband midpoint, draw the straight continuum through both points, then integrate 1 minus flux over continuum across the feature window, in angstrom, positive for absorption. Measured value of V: 3.45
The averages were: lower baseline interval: 29.1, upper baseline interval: 29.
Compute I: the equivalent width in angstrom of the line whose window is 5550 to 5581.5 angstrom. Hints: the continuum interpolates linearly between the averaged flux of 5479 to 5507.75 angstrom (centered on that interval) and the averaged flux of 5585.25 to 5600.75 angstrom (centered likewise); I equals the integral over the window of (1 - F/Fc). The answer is 2.8 angstrom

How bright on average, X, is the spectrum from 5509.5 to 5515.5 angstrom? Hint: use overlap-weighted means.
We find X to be 31.5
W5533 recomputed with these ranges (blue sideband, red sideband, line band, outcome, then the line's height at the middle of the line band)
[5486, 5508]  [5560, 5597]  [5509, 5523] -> -0.102 mag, 28.2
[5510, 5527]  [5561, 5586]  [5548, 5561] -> 0.070 mag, 27.6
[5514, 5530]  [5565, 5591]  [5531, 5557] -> 0.028 mag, 28.5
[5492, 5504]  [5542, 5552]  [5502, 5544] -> -0.065 mag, 27.7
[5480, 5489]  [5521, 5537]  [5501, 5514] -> -0.025 mag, 29.1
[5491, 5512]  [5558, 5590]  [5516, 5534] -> -0.037 mag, 28.1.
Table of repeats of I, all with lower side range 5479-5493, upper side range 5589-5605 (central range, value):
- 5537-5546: -0.07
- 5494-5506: 0.74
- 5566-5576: 1.17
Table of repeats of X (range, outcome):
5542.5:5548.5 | 28.8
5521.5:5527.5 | 29.3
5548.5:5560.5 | 25.8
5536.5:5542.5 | 29.6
